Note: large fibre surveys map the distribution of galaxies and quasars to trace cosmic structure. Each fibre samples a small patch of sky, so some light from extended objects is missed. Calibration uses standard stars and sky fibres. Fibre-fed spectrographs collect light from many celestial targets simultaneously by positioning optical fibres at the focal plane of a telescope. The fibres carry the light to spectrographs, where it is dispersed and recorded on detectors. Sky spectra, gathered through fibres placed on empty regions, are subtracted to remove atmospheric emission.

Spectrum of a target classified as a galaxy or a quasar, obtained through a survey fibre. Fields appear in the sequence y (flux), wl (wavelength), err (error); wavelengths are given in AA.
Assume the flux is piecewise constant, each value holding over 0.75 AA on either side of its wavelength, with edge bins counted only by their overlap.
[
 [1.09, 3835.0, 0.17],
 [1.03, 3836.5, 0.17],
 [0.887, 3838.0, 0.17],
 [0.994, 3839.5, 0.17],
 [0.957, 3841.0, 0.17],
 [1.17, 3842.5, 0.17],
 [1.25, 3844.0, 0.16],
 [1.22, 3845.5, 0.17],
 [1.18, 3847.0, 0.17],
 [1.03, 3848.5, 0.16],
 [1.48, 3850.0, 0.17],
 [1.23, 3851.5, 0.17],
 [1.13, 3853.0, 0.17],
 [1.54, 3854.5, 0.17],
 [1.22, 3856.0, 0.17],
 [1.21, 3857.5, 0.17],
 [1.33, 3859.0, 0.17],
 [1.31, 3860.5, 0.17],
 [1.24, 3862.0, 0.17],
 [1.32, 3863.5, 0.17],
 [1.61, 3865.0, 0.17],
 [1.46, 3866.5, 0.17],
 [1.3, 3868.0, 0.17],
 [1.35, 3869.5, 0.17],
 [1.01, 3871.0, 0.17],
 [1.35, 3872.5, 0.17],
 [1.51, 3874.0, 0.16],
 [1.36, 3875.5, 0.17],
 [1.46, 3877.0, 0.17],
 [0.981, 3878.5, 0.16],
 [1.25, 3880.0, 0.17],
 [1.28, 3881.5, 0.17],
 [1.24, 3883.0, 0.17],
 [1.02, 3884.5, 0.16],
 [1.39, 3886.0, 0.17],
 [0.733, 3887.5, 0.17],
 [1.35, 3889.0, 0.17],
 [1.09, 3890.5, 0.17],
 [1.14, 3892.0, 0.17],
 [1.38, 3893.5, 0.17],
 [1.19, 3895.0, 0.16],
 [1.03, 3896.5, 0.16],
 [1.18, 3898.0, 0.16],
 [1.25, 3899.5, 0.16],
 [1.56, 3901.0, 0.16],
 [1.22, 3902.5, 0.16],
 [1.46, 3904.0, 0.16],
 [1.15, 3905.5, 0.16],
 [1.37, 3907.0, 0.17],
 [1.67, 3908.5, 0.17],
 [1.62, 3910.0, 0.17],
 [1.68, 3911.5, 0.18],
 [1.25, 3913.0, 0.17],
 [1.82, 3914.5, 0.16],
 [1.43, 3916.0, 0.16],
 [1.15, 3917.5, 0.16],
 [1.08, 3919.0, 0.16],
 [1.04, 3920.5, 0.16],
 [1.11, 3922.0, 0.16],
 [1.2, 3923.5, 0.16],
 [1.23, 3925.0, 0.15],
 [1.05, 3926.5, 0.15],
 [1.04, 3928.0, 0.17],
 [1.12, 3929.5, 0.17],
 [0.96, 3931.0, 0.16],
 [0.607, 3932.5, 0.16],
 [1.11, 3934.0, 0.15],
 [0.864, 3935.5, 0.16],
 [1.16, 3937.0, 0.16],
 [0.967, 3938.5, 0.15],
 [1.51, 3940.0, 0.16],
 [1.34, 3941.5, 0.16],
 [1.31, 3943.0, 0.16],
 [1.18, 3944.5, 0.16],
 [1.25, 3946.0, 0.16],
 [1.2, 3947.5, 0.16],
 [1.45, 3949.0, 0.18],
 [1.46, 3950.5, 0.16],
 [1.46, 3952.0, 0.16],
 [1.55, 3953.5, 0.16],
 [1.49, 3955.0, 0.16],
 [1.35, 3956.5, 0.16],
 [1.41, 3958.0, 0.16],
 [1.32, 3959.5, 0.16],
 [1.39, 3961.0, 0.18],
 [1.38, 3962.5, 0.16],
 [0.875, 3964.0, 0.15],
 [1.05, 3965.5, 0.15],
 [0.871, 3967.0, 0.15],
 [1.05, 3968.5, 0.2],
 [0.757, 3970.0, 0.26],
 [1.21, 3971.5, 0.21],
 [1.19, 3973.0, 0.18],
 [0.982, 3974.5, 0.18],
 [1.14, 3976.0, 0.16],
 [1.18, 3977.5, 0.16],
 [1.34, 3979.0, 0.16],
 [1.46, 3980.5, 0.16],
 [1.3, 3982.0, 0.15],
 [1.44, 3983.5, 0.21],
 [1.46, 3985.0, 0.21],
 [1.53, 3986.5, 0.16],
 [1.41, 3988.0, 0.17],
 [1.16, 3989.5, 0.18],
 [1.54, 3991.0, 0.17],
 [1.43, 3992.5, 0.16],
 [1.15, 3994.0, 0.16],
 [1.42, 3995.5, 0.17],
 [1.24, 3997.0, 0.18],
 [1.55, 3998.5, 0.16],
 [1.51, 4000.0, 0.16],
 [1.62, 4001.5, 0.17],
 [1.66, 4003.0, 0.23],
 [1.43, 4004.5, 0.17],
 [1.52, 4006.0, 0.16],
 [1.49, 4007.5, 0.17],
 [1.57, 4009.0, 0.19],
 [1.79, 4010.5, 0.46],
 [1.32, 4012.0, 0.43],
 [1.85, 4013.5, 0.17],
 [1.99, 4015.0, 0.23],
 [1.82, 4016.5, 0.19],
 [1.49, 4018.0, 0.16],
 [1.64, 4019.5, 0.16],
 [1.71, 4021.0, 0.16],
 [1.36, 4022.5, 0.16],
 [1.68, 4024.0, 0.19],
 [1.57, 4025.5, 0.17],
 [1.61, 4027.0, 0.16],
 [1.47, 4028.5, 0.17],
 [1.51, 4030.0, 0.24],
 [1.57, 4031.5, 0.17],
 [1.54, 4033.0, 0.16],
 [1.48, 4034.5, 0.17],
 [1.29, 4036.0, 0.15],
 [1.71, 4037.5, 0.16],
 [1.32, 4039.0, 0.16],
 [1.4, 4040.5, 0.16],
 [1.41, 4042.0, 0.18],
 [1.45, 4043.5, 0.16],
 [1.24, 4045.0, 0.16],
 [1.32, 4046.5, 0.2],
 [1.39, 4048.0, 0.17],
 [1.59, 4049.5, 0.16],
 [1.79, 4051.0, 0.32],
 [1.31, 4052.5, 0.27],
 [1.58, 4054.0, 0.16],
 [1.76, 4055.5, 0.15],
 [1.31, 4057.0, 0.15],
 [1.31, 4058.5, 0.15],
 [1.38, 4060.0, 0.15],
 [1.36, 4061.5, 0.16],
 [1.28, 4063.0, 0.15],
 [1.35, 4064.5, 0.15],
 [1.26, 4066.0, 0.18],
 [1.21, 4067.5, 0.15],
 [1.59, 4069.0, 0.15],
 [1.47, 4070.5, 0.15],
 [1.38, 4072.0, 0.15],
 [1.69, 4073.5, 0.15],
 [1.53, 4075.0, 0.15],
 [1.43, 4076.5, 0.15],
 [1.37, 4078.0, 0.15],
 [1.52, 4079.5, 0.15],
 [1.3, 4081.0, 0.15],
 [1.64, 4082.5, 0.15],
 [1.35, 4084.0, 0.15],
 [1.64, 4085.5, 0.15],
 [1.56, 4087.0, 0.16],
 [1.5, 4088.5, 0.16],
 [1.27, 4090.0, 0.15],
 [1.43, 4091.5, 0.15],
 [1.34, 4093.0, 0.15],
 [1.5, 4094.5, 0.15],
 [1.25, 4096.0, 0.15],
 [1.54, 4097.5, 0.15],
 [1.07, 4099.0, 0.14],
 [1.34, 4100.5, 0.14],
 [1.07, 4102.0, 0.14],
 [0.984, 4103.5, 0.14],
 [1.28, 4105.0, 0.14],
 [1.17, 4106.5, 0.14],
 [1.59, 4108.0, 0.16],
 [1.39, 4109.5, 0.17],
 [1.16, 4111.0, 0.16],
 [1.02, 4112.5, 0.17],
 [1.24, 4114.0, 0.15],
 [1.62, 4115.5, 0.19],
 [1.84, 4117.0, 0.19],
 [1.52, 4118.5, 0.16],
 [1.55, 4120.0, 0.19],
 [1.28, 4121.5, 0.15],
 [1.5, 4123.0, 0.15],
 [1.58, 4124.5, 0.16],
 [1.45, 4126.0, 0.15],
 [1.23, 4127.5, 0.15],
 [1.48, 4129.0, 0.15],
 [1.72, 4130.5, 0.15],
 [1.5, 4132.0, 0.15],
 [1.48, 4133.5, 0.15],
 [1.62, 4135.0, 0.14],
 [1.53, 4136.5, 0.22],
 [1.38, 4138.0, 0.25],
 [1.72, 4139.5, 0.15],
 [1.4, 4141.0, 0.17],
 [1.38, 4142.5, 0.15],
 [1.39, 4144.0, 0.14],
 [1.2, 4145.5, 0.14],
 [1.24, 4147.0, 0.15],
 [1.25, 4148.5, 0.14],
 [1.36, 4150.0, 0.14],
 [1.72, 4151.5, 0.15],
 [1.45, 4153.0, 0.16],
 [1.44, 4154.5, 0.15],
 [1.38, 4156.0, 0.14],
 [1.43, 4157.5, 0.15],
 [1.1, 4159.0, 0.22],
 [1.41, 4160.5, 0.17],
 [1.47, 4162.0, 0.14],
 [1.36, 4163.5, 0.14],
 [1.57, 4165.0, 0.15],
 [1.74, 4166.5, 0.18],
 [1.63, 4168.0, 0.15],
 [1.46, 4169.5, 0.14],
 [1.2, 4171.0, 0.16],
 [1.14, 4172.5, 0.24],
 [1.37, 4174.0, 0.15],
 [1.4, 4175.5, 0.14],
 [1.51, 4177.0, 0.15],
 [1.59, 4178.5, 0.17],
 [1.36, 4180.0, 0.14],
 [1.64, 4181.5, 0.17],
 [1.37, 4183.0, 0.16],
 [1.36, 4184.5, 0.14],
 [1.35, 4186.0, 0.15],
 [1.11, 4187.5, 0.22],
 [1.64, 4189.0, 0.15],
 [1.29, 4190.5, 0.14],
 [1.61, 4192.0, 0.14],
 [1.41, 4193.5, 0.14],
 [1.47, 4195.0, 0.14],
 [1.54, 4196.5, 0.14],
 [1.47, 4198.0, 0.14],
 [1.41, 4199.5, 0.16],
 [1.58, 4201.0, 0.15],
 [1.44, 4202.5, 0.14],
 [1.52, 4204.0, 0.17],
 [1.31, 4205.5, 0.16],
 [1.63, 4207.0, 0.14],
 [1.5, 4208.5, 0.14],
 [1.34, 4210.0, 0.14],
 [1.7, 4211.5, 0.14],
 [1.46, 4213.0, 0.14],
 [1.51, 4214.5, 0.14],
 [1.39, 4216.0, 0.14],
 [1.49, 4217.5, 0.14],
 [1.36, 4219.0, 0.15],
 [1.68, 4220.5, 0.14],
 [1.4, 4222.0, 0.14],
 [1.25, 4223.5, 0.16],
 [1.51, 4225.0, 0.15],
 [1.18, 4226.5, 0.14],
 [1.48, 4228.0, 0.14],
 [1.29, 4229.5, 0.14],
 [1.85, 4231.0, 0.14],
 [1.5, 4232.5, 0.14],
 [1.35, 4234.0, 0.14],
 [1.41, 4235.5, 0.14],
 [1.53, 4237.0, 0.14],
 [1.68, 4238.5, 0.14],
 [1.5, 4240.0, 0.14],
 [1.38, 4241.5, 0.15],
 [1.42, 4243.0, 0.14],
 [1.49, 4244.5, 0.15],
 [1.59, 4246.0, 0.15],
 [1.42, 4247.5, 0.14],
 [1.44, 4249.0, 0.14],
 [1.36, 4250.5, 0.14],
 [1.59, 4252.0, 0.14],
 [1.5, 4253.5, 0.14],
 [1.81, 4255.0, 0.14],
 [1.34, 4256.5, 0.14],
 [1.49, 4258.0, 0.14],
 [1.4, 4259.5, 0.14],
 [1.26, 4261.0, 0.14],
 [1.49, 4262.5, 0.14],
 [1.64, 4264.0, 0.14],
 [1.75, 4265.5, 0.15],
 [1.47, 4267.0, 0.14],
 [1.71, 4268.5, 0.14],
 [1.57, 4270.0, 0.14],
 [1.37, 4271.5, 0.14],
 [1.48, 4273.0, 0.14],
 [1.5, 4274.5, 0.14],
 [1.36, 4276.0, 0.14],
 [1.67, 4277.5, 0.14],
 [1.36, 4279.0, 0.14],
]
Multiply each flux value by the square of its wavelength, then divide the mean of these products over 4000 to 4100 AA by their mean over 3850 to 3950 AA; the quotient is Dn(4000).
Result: 1.28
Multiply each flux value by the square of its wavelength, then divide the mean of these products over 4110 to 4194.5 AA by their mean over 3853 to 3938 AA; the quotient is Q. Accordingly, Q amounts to 1.30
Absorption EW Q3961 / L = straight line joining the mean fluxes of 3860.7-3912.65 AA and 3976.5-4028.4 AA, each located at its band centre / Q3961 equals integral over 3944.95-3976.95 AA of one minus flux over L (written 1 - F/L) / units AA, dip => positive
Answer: 4.5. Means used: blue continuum 1.3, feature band 1.23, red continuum 1.5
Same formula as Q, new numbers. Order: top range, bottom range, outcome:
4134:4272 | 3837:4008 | 1.32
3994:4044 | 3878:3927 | 1.29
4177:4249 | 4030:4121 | 1.11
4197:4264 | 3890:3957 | 1.36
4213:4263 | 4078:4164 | 1.10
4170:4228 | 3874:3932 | 1.33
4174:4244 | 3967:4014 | 1.19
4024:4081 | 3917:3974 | 1.30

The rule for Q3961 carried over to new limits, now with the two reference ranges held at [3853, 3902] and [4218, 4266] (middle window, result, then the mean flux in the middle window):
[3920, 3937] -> 3.4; 1.04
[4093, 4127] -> 1.0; 1.36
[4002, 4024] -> -4.5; 1.62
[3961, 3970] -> 1.8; 1.05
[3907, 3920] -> -1.6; 1.45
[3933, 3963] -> 0.2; 1.3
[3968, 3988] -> 1.3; 1.24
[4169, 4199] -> 0.6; 1.41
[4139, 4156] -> 0.2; 1.41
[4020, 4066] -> -3.5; 1.47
